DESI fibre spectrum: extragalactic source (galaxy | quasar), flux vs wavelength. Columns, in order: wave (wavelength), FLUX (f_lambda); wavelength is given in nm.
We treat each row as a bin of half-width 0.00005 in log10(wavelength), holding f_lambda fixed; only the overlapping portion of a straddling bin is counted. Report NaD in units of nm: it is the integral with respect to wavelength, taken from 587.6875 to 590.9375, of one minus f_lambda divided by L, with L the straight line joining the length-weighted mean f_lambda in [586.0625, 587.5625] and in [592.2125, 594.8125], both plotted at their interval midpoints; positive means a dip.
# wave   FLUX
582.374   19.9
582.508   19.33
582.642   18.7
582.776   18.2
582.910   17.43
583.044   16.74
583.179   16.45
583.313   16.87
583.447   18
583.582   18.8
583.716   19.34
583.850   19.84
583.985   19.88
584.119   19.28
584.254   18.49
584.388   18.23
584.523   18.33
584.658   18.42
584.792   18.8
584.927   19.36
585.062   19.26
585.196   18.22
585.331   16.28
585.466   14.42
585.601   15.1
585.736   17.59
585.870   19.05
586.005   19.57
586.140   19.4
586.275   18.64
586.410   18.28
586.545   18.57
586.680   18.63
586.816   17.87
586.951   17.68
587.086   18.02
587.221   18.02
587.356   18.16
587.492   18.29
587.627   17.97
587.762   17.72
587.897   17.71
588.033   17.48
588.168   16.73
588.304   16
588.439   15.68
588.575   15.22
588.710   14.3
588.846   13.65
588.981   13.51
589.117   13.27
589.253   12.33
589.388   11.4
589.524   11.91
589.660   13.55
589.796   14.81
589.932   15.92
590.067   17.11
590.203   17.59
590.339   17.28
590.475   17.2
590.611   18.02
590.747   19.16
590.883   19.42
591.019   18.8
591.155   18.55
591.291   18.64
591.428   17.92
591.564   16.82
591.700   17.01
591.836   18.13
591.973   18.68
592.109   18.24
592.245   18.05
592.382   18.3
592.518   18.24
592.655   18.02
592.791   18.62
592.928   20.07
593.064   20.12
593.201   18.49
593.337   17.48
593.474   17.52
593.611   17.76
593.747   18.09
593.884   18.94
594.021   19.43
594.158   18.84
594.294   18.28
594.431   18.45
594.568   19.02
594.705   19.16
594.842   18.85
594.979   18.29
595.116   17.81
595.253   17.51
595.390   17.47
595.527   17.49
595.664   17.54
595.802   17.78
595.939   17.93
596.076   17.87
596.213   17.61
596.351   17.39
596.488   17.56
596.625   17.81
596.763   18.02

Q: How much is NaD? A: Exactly 0.48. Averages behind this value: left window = 18.3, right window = 18.6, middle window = 15.7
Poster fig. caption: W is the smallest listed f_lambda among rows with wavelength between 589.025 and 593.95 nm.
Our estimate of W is 11.4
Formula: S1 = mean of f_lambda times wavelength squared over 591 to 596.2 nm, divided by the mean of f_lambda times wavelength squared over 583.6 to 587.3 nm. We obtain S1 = 1.0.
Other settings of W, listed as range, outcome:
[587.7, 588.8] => 14.3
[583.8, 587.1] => 14.42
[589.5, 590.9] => 11.91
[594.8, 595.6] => 17.47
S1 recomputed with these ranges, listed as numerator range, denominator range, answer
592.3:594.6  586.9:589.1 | 1.14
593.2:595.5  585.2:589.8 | 1.14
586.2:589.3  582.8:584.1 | 0.93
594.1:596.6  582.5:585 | 1.02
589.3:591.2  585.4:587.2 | 0.93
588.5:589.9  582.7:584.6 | 0.75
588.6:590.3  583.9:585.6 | 0.80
